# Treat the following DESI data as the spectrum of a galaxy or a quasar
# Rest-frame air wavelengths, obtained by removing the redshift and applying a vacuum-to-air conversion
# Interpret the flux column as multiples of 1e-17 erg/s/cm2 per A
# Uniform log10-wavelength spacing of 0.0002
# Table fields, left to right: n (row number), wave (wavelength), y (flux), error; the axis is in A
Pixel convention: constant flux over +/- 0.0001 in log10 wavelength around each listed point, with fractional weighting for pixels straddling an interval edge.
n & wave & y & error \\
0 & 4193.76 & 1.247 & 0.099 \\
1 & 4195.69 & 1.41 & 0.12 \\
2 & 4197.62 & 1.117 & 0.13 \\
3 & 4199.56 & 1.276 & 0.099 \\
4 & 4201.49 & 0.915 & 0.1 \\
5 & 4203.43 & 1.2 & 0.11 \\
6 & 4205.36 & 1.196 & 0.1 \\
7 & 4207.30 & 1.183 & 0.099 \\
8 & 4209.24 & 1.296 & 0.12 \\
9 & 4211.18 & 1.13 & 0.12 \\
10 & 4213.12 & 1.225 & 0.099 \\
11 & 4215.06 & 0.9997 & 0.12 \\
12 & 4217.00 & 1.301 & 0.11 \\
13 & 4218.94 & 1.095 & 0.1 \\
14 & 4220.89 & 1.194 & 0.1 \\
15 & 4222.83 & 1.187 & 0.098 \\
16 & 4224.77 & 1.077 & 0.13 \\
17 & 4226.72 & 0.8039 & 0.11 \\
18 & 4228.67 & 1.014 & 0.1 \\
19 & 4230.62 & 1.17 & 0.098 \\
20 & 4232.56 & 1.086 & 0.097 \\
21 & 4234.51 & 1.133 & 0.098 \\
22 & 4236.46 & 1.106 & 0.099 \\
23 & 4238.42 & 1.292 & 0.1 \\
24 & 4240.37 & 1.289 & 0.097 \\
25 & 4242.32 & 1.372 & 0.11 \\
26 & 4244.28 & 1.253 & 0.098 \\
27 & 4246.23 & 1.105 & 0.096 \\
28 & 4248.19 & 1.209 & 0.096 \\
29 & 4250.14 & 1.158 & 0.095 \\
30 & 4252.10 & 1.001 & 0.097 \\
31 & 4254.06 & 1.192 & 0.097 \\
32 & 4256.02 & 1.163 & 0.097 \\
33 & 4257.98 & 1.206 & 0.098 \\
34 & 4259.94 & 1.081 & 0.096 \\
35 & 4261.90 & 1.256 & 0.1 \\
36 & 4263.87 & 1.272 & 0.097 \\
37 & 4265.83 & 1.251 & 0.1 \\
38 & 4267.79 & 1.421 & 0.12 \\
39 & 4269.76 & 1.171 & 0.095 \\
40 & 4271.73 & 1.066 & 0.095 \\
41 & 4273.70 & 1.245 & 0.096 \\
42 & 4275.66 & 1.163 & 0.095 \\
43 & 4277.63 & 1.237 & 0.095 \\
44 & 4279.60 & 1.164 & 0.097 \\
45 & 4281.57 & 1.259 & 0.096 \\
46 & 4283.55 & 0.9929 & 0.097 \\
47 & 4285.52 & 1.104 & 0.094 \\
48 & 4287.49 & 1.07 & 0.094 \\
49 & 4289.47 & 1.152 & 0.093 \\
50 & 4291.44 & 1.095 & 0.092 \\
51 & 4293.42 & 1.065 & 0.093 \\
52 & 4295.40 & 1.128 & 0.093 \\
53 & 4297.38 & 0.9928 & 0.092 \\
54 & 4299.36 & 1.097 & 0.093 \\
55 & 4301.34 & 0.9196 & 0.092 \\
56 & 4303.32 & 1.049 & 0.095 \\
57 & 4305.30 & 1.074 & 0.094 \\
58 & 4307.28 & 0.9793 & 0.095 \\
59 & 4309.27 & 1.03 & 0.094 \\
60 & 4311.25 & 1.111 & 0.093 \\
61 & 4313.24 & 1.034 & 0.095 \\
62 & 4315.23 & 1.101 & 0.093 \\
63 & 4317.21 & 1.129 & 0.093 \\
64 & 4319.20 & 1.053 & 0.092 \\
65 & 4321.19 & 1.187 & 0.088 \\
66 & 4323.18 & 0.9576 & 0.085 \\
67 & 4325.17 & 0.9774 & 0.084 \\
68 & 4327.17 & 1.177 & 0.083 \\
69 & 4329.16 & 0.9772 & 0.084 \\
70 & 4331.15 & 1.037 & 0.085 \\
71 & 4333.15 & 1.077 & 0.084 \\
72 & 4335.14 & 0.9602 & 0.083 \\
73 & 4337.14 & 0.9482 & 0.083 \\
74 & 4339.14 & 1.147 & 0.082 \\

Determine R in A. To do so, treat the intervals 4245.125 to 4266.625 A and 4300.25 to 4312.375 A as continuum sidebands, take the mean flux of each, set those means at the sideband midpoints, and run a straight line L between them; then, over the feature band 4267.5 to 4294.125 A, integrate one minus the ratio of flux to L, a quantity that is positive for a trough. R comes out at -1.2 A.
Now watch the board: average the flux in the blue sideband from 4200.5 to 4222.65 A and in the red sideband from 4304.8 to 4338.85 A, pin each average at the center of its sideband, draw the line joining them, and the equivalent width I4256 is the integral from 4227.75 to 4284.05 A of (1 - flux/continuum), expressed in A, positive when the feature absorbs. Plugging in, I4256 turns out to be -3.59 A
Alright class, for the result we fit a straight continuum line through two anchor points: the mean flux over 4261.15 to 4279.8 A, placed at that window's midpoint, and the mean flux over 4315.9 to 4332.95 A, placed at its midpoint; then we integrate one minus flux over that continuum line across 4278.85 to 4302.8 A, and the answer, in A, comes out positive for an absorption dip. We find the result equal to 1.7 A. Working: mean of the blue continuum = 1.23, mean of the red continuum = 1.06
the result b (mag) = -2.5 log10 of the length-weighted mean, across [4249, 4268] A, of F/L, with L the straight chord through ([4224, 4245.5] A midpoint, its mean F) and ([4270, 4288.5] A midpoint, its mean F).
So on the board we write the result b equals -0.04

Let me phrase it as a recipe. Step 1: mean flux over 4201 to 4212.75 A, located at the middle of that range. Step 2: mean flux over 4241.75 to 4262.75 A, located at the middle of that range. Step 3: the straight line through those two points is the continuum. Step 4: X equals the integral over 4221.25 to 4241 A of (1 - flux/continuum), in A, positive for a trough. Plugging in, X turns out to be 0.96 A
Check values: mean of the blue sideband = 1.17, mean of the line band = 1.12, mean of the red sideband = 1.18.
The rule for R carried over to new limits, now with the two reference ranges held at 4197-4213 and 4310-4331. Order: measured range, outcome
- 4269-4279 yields -0.61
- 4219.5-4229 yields 0.76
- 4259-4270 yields -1.29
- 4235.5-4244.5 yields -0.99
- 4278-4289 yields -0.26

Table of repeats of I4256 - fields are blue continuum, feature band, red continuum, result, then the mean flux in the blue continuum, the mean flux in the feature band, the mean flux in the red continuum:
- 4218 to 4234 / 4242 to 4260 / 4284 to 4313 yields -1.65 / 1.08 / 1.17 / 1.06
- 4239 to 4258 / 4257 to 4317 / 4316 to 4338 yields -0.15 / 1.2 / 1.13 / 1.05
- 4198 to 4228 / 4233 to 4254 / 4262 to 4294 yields -0.64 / 1.14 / 1.19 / 1.17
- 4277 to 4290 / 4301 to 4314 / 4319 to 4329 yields 0.71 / 1.14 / 1.03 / 1.06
